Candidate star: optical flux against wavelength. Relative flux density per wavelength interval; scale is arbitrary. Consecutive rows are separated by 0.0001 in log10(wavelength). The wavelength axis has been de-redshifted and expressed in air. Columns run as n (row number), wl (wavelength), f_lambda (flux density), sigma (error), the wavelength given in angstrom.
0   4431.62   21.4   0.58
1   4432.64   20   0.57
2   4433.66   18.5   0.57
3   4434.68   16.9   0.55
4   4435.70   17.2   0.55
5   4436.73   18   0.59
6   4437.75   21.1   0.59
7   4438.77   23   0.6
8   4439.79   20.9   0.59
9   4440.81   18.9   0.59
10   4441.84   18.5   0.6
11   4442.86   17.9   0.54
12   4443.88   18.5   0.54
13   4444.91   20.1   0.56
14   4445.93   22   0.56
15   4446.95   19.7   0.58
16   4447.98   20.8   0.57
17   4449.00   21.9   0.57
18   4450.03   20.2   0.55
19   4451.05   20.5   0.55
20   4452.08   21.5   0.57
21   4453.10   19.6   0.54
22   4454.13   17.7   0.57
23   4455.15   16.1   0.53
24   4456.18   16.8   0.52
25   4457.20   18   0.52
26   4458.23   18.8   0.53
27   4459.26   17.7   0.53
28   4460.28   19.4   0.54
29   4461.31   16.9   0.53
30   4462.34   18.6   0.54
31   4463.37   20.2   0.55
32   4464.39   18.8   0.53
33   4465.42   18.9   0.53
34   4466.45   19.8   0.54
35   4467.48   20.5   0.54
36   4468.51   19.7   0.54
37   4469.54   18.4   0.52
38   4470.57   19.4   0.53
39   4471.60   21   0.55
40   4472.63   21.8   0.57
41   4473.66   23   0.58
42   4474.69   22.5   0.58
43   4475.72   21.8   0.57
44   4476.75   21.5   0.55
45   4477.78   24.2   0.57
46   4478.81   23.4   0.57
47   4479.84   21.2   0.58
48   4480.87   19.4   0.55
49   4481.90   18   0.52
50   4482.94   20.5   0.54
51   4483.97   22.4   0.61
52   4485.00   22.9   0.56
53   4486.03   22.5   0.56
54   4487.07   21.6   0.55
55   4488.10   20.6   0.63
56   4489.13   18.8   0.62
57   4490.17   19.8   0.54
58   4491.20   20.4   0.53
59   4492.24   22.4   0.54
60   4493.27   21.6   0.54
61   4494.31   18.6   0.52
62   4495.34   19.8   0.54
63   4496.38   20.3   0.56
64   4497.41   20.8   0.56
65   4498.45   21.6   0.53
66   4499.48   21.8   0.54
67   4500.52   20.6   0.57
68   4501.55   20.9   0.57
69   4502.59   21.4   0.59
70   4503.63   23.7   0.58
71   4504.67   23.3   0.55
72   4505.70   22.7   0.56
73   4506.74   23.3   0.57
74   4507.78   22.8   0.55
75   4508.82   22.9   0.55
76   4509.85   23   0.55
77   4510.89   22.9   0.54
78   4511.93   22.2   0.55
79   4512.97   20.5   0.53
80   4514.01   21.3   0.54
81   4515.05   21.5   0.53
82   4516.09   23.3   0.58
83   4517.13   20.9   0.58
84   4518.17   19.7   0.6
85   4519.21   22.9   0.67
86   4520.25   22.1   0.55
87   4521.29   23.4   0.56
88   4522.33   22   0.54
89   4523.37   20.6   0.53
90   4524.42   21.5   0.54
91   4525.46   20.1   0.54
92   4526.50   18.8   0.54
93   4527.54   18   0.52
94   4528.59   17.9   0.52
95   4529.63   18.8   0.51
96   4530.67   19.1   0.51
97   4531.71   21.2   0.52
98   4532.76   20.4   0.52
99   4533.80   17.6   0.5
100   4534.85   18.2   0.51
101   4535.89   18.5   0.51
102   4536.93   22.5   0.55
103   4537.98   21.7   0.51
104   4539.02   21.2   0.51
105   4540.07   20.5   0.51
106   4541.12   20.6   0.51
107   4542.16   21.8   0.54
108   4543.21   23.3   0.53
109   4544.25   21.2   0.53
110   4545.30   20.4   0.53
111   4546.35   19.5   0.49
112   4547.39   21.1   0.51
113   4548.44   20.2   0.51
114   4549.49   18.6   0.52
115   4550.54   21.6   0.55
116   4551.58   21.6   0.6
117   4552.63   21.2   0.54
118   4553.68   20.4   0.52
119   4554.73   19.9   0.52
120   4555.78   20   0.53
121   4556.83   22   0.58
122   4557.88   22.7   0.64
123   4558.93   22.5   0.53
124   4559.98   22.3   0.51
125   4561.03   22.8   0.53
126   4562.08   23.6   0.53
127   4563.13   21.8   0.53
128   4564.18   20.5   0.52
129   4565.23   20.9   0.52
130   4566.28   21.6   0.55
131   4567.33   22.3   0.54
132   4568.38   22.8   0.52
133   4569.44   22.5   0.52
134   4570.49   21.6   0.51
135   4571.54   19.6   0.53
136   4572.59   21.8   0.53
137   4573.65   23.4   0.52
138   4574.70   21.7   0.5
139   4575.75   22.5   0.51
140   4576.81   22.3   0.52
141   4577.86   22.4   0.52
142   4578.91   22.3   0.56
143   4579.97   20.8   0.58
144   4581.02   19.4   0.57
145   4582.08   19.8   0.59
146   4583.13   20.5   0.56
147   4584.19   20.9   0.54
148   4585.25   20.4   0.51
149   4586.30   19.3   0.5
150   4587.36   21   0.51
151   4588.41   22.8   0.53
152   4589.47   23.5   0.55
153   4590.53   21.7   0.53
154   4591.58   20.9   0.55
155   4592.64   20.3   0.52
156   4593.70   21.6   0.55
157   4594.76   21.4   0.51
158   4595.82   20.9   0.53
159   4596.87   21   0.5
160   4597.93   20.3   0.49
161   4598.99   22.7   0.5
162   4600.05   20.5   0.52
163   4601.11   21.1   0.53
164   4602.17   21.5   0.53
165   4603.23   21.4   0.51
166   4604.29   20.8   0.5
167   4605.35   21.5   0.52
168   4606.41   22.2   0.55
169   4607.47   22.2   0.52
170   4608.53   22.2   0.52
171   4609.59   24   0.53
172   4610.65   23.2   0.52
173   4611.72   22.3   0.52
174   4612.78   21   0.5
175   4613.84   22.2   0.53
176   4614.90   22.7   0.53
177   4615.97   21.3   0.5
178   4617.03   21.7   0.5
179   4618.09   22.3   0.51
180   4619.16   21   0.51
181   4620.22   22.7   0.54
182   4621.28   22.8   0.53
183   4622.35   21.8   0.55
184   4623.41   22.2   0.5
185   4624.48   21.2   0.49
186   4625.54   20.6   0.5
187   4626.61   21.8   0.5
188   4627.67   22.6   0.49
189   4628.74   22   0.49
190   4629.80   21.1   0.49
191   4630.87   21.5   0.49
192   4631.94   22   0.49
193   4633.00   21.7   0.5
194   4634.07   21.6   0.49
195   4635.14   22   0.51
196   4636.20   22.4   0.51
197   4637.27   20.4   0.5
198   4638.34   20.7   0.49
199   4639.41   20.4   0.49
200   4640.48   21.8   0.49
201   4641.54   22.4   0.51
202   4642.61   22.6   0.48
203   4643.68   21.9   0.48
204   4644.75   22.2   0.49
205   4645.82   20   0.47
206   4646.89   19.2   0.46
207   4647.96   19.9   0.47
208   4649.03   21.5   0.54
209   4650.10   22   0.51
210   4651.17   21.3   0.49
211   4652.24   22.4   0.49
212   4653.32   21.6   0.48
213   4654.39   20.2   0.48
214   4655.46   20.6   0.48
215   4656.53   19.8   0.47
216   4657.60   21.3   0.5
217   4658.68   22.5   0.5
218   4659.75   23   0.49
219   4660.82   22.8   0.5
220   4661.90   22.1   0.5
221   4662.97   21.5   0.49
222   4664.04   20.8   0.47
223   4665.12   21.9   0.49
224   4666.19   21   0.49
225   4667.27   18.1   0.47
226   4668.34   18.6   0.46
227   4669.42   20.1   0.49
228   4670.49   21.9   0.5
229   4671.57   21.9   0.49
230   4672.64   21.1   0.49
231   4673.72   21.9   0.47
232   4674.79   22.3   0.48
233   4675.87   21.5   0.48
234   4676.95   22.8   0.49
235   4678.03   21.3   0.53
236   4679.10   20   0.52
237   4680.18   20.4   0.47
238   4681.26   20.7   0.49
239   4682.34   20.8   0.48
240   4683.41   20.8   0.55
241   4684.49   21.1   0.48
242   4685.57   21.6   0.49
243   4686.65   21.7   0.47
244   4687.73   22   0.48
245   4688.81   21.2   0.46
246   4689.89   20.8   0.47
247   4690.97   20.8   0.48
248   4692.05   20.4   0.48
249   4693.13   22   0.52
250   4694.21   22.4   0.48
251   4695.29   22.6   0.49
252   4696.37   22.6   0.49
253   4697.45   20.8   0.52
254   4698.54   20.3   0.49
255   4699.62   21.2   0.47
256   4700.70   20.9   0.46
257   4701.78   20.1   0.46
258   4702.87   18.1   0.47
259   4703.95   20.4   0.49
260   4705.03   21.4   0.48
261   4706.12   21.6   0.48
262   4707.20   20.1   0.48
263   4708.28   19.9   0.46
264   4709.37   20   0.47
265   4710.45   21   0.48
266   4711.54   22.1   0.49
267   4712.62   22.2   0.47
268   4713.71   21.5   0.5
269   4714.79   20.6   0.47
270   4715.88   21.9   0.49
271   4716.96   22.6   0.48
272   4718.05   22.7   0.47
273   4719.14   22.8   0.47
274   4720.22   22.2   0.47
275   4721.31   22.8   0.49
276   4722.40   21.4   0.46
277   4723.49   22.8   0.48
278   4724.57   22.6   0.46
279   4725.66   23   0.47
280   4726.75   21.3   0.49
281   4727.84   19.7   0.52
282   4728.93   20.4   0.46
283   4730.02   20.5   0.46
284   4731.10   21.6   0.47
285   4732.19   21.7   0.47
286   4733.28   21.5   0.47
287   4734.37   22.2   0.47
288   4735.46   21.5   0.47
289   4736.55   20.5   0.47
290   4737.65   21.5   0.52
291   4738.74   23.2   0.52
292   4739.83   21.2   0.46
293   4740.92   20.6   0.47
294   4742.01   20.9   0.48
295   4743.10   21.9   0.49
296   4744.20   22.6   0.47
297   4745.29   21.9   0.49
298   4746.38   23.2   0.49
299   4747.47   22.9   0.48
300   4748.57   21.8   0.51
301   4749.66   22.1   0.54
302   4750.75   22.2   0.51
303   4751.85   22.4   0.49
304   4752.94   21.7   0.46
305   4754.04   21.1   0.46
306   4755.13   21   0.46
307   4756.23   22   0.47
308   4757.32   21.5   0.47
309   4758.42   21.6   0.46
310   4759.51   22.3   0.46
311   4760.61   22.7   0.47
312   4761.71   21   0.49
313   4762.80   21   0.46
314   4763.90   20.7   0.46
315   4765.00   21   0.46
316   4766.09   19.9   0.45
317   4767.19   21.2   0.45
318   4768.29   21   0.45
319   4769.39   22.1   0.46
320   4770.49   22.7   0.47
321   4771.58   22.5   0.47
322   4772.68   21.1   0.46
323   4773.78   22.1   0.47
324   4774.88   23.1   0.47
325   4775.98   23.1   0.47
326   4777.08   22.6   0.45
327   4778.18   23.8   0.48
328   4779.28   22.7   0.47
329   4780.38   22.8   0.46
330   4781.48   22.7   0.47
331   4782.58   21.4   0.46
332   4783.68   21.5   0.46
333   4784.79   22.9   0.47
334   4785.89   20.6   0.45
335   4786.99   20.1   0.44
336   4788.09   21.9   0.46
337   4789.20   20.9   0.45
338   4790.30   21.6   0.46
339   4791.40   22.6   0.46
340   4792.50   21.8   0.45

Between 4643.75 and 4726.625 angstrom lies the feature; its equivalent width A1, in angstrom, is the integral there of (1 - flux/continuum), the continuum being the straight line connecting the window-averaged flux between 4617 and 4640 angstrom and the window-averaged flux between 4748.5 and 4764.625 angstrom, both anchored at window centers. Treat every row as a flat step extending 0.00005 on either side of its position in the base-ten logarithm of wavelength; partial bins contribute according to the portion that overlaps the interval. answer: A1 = 1.4 angstrom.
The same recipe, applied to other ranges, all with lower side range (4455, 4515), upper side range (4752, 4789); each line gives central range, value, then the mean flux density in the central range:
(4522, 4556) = 1.11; 20.3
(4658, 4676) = 0.07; 21.3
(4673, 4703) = 0.39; 21.2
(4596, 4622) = -0.76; 21.8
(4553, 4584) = -0.76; 21.6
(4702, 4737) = 0.38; 21.4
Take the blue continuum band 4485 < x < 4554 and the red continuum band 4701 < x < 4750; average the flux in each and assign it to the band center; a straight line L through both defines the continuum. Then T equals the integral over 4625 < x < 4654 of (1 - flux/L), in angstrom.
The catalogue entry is -0.21 angstrom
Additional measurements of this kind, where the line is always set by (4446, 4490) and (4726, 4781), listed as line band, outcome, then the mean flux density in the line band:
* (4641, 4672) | 0.02 angstrom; 21.2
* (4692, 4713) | 0.46 angstrom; 21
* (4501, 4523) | -1.92 angstrom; 22.2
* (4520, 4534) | 0.26 angstrom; 20.1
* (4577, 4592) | -0.23 angstrom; 21.2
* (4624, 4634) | -0.26 angstrom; 21.6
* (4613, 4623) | -0.48 angstrom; 22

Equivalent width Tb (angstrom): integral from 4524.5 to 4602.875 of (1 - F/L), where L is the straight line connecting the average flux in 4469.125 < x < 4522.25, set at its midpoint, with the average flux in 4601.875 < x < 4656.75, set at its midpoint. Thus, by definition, 2.1 angstrom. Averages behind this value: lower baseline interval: 21.5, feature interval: 21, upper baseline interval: 21.6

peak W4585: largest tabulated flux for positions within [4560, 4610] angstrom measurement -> 24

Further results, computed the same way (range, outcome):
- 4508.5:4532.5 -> 23.4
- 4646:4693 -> 23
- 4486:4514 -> 23.7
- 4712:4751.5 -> 23.2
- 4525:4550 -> 23.3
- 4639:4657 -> 22.6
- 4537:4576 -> 23.6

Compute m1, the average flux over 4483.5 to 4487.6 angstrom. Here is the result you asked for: 22.4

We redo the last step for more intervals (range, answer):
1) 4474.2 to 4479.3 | 22.7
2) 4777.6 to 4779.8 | 23.3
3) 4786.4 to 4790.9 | 21.2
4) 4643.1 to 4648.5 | 20.7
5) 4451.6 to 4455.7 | 18.7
